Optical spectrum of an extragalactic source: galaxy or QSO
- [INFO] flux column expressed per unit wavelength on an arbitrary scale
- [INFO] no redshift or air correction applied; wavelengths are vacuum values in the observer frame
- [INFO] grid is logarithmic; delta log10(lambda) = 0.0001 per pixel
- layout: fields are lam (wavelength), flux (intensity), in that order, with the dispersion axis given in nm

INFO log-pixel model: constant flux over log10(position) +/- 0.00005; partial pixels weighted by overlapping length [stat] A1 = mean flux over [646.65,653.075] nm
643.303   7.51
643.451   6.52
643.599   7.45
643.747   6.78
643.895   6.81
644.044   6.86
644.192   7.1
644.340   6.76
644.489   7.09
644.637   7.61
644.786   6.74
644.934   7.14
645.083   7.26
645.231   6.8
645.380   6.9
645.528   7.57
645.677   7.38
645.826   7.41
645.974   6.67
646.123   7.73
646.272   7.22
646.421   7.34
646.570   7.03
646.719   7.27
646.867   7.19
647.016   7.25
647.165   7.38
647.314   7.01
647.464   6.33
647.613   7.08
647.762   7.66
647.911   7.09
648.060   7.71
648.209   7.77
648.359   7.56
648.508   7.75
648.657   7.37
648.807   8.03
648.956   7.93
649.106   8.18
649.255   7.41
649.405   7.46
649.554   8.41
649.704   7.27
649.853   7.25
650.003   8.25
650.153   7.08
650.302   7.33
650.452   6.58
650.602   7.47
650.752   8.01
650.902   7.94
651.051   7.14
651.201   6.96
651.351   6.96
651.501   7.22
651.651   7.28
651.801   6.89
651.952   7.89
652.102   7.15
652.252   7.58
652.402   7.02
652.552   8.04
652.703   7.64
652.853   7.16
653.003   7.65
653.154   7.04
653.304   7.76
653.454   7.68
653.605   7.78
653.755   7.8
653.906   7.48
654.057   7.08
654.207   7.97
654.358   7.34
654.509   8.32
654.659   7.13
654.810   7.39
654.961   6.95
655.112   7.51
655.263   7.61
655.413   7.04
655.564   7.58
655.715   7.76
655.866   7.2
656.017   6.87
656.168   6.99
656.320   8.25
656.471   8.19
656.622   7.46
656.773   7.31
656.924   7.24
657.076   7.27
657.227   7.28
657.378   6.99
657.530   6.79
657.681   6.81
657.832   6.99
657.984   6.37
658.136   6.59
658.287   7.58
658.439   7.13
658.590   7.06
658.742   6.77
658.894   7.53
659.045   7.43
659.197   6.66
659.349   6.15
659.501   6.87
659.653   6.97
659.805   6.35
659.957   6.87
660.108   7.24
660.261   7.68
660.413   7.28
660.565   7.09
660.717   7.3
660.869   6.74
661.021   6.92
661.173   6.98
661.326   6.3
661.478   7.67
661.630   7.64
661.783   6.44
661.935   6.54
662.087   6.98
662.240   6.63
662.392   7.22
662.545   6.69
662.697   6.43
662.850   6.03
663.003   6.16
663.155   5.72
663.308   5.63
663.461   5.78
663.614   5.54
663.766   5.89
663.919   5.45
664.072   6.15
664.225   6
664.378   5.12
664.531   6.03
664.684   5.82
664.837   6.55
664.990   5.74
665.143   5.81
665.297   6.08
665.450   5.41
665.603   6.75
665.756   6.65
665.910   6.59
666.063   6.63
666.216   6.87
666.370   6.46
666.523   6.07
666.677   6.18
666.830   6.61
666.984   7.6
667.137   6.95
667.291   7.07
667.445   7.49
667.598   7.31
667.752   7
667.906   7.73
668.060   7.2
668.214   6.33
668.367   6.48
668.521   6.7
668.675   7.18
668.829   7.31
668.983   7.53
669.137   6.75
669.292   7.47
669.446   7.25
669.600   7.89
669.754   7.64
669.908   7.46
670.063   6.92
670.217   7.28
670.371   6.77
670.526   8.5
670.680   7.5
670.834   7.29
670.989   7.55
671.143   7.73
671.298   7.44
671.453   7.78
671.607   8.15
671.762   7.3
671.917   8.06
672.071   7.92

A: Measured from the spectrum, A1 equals 7.43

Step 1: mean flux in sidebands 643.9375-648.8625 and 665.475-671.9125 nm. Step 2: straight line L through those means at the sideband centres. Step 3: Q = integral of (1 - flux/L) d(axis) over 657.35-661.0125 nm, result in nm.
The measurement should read 0.113 nm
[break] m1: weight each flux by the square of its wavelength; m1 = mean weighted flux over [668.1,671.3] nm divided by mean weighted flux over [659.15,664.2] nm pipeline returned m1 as 1.13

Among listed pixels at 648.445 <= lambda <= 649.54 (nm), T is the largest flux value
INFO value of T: 8.18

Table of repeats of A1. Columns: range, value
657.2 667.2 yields 6.59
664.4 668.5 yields 6.58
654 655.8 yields 7.48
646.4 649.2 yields 7.42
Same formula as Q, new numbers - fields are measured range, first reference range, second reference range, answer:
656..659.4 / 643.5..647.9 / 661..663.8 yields -0.236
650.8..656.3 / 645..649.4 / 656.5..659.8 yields -0.204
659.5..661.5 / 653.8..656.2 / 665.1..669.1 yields 0.031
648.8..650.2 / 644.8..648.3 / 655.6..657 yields -0.082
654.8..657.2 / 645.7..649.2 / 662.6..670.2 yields -0.134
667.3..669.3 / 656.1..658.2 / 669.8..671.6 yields 0.093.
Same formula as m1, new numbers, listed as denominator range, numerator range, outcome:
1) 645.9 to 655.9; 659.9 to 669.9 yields 0.94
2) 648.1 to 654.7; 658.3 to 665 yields 0.90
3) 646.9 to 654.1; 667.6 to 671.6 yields 1.04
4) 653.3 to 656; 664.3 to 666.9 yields 0.85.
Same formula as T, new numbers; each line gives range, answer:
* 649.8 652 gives 8.25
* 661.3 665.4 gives 7.67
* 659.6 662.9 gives 7.68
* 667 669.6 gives 7.89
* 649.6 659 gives 8.32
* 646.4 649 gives 8.03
